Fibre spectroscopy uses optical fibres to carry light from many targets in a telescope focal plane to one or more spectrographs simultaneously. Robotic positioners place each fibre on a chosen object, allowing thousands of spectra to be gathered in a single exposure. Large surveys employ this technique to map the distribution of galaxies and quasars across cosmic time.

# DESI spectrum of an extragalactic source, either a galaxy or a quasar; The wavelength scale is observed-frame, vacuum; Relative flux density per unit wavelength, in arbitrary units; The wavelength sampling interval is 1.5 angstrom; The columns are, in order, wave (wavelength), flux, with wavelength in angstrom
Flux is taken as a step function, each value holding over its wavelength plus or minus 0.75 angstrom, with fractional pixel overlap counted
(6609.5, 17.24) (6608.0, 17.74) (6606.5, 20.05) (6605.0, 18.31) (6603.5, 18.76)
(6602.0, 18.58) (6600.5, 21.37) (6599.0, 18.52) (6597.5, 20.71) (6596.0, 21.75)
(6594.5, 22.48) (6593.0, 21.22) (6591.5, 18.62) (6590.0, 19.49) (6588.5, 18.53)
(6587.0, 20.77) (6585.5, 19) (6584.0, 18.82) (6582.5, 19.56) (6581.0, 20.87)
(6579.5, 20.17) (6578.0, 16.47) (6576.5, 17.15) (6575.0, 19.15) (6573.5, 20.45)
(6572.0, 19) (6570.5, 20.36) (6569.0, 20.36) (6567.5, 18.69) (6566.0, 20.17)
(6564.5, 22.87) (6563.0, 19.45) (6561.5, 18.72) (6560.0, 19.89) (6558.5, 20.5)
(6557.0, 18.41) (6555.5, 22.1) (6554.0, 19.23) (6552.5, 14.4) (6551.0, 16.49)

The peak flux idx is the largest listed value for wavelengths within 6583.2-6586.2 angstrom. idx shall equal 19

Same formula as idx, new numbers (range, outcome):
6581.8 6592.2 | 20.77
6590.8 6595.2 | 22.48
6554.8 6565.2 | 22.87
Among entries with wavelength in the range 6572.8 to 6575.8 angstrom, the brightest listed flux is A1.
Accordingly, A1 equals 20.45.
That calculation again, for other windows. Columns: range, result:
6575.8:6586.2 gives 20.87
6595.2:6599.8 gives 21.75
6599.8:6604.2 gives 21.37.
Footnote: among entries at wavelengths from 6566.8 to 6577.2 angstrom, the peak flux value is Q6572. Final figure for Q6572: 20.45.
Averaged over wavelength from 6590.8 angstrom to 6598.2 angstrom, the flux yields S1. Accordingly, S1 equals 21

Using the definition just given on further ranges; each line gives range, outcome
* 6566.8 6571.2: 19.8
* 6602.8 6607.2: 19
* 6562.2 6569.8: 20.3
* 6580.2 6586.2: 19.6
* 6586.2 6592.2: 19.4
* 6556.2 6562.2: 19.4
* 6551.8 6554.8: 16.9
